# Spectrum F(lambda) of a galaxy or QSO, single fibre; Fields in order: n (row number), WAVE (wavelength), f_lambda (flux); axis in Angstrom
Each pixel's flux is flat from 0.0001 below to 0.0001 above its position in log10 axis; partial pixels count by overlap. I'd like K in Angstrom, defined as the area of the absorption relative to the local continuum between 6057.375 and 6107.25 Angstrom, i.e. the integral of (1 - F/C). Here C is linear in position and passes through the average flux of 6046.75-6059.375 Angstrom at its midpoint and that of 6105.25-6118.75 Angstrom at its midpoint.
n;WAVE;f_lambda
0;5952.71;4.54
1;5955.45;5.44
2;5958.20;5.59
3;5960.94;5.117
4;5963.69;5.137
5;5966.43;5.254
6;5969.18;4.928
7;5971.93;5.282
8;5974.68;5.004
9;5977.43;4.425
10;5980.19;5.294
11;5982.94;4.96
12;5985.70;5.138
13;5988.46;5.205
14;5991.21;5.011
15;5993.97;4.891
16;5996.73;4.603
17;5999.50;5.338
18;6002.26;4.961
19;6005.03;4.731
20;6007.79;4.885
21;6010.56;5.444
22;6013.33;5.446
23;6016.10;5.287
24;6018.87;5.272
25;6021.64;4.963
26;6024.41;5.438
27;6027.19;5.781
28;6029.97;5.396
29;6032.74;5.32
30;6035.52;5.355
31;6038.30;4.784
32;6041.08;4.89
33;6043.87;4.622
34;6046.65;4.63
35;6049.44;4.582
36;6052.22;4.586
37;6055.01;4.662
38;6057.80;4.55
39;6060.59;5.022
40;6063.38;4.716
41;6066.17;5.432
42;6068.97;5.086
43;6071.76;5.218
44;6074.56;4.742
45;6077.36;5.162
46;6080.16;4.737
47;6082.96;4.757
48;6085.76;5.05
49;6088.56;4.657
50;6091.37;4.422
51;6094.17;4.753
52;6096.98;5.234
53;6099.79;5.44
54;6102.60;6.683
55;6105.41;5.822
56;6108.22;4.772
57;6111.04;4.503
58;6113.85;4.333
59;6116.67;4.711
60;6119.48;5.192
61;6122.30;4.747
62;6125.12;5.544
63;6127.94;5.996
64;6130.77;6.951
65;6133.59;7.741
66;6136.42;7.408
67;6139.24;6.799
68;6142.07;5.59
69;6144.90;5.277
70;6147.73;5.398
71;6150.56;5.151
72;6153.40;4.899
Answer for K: -4.37 Angstrom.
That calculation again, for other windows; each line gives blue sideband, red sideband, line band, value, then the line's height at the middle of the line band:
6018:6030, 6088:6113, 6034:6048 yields 1.2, 5.32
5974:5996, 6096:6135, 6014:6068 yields 2.1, 5.23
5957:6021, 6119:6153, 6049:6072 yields 2.7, 5.52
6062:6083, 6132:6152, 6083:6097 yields 1.4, 5.3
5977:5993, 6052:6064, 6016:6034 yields -1.8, 4.86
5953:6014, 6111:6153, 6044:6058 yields 2.0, 5.37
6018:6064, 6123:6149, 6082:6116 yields 4.3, 5.76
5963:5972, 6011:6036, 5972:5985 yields 0.5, 5.18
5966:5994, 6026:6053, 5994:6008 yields 0.3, 5.02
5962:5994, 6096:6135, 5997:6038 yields -0.3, 5.2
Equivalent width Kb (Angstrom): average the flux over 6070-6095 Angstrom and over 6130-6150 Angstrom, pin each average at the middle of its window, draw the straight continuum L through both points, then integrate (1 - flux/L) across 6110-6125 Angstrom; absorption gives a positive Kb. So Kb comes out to 2.6 Angstrom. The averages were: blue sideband 4.84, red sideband 6.38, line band 4.78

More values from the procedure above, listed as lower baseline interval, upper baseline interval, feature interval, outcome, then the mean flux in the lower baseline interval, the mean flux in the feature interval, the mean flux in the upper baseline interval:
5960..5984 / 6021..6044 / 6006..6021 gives -0.23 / 5.04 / 5.24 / 5.21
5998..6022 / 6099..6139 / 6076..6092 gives 2.12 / 5.15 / 4.81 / 5.74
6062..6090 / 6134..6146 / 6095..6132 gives 2.83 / 4.95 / 5.36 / 6.42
